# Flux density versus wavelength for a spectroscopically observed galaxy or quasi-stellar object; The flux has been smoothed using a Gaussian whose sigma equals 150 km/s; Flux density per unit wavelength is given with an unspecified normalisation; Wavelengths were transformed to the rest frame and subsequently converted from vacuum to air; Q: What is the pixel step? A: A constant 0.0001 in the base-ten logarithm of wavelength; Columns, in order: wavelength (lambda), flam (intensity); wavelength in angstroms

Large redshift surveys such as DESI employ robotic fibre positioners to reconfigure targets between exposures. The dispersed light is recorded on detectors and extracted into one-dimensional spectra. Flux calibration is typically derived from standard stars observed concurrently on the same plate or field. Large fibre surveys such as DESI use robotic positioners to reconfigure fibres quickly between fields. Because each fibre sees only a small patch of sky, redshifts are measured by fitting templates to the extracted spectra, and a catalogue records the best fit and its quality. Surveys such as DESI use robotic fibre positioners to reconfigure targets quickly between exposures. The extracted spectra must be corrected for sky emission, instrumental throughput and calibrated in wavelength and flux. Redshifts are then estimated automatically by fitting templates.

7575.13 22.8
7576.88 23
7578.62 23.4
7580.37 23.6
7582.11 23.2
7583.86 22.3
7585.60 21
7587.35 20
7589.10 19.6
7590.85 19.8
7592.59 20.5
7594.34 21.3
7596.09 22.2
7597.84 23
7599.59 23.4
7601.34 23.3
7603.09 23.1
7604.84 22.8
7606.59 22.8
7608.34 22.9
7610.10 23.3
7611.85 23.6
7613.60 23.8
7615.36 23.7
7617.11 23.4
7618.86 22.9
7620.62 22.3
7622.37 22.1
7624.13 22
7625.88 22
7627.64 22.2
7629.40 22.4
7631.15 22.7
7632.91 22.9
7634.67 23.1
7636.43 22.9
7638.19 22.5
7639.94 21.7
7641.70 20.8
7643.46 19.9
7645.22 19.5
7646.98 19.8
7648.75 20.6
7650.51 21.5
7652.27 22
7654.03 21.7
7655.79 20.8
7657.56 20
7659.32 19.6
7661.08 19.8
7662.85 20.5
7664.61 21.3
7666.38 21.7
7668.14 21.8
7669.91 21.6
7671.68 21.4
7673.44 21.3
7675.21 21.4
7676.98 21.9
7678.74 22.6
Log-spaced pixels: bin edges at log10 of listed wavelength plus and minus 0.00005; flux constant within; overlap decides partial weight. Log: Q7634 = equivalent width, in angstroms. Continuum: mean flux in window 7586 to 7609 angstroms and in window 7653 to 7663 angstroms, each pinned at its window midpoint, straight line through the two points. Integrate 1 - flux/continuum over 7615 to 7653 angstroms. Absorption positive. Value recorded -1.7 angstroms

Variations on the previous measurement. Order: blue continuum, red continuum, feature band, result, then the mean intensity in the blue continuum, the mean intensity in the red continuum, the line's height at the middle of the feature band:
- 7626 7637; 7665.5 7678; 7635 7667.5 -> 1.7 angstroms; 22.6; 21.6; 22.1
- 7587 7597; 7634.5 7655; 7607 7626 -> -1.8 angstroms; 20.6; 21.3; 20.9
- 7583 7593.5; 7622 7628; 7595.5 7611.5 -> -1.4 angstroms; 20.5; 22.1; 21.2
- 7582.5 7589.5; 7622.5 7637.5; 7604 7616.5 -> -0.8 angstroms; 21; 22.5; 21.8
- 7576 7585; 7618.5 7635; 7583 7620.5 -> 0.7 angstroms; 23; 22.4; 22.8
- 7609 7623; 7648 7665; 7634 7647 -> 0.2 angstroms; 23.1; 20.8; 21.7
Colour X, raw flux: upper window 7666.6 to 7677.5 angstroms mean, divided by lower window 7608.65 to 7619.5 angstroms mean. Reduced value 0.9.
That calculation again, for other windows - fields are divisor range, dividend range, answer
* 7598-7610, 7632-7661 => 0.92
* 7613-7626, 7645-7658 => 0.91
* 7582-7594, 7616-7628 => 1.08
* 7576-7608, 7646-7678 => 0.95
